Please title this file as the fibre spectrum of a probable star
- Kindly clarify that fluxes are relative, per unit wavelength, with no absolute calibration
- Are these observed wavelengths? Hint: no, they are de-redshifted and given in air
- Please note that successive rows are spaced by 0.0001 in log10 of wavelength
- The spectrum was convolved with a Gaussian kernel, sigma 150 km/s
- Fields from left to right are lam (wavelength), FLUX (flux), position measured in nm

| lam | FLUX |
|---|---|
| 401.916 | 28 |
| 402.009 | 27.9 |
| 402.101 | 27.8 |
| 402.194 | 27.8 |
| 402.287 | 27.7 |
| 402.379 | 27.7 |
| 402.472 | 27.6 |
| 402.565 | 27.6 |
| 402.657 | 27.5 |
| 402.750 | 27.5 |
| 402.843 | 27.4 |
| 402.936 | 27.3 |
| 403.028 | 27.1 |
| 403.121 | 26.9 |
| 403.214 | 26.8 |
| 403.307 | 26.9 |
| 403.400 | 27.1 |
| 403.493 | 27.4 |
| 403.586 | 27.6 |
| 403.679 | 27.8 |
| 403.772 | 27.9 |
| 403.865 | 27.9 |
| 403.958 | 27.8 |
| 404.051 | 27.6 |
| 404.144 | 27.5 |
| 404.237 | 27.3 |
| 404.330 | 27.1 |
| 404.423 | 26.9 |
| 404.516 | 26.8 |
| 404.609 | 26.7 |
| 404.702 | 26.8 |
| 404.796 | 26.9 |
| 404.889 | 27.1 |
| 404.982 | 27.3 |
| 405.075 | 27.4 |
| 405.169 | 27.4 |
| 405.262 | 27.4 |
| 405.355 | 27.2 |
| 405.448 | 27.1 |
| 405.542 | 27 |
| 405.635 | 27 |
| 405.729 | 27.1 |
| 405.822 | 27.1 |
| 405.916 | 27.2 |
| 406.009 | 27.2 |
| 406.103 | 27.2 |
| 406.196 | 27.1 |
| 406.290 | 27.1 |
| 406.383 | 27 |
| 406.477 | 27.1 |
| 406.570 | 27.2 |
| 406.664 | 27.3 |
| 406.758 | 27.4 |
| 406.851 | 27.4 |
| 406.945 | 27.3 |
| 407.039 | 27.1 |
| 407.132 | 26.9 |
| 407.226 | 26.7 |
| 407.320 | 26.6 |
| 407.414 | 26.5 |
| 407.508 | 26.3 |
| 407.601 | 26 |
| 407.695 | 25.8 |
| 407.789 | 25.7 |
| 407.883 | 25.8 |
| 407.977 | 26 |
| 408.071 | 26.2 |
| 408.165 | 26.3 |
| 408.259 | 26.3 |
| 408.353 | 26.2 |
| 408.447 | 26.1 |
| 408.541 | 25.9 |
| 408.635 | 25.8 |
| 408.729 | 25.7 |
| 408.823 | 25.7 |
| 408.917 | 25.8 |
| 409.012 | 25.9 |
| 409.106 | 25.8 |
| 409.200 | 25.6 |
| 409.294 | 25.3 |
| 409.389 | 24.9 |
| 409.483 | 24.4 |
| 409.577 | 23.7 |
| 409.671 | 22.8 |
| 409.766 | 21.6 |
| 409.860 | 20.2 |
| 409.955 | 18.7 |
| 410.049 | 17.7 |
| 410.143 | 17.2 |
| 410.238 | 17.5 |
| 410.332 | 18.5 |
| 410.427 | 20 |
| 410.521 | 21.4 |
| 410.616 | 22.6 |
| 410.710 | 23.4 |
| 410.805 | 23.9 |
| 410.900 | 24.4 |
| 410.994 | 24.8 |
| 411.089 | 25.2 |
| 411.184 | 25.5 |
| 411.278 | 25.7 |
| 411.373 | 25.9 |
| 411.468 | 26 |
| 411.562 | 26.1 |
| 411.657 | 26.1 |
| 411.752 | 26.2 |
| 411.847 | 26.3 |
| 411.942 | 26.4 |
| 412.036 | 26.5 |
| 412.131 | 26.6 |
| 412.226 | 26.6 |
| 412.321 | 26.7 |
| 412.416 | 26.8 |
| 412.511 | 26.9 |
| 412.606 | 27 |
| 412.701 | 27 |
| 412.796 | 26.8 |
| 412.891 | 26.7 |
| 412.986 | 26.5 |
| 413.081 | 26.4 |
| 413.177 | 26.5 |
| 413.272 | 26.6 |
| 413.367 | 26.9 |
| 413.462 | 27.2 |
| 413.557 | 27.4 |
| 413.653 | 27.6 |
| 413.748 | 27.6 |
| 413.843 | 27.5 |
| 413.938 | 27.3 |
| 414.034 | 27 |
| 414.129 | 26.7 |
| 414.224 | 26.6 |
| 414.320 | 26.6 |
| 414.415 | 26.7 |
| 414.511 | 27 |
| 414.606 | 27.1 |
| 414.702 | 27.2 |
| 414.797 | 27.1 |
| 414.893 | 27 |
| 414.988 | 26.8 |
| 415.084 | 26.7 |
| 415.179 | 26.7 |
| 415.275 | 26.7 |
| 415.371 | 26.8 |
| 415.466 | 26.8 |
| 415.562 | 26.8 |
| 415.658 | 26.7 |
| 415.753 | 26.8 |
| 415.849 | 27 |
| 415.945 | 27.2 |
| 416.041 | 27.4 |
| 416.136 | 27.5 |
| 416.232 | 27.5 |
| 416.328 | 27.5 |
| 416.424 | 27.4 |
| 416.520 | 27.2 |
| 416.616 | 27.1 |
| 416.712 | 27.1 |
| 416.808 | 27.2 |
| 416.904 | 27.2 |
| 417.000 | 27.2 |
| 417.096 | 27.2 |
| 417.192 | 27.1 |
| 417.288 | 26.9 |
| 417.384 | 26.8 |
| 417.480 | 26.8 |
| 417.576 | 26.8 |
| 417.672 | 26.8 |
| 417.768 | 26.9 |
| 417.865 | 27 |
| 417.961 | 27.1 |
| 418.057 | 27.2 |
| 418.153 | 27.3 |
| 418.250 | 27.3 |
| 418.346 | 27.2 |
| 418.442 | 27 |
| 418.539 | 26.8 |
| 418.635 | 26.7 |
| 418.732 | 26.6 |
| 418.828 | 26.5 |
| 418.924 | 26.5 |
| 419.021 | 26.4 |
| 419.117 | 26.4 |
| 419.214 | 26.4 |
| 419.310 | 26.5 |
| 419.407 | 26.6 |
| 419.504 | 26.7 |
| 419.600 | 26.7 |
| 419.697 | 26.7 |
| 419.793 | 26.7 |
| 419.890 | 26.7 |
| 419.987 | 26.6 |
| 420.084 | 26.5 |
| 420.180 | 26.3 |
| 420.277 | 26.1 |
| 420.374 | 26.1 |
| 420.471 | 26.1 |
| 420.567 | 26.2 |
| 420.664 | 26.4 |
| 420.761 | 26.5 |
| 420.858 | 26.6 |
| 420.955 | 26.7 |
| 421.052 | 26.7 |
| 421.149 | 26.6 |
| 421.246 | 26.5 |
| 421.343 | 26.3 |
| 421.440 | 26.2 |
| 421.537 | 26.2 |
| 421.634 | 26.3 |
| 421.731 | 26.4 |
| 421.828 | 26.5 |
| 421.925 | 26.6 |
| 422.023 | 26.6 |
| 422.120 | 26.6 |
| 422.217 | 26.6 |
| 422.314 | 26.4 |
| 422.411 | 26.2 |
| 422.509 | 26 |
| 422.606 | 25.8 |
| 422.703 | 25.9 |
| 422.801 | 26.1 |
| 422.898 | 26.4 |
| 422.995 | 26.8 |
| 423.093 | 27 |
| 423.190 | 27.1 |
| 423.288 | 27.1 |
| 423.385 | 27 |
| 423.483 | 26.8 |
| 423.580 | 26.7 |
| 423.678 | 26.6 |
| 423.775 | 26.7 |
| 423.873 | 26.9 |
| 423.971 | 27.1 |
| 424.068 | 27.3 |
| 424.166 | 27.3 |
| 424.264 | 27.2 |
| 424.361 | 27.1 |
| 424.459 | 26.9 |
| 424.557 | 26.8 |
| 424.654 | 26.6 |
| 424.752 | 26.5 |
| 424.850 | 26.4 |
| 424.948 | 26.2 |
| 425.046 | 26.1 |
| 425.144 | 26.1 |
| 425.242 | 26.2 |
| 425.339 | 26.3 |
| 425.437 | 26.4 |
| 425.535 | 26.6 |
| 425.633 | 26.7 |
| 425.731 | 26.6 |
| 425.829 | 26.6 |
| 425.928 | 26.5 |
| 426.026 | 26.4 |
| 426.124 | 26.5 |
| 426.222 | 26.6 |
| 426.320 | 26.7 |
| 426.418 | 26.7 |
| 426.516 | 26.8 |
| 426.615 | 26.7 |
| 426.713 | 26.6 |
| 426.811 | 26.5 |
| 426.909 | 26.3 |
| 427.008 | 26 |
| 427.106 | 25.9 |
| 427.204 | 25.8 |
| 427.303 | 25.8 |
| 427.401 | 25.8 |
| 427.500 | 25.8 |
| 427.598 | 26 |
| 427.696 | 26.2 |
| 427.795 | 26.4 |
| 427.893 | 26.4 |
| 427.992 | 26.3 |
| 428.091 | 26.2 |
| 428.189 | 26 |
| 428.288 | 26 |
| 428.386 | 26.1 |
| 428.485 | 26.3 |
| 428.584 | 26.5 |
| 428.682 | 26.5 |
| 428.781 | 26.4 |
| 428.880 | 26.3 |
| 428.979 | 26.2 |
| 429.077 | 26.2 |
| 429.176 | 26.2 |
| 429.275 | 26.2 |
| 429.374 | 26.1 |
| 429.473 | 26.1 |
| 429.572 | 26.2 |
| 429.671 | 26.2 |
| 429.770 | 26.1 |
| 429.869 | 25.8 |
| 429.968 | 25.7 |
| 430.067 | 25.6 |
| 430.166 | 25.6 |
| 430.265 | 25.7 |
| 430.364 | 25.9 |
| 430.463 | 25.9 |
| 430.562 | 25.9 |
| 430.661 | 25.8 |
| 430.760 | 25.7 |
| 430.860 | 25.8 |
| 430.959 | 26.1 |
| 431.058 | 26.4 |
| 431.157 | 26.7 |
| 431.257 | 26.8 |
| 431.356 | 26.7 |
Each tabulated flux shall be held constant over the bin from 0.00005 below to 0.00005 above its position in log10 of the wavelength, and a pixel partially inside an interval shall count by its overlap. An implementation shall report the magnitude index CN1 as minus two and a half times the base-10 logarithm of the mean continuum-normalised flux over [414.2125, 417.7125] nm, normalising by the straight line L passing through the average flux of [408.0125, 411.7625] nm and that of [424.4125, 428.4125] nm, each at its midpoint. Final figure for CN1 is -0.092 mag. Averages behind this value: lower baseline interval 23.9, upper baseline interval 26.3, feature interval 27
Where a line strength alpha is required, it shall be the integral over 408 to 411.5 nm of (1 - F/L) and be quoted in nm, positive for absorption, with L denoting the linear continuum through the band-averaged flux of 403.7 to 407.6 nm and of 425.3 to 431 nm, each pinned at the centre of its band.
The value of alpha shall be 0.418 nm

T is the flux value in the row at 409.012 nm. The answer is 25.9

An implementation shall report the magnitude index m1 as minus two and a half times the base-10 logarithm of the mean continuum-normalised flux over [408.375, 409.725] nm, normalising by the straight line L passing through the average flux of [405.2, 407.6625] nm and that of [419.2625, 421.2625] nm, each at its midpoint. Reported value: 0.07 mag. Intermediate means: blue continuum 27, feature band 25.2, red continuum 26.5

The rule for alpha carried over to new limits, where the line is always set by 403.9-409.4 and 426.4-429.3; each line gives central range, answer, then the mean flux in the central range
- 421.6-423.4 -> -0.01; 26.5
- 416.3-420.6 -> -0.06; 26.8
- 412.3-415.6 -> -0.05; 26.9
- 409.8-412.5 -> 0.29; 23.7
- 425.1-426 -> -0.01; 26.4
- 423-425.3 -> -0.04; 26.8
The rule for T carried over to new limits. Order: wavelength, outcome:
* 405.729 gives 27.1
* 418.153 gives 27.3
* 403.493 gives 27.4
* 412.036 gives 26.5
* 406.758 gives 27.4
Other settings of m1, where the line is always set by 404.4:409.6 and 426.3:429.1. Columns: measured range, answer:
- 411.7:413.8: -0.014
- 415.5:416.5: -0.031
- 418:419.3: -0.017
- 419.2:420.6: -0.005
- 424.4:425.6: -0.006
